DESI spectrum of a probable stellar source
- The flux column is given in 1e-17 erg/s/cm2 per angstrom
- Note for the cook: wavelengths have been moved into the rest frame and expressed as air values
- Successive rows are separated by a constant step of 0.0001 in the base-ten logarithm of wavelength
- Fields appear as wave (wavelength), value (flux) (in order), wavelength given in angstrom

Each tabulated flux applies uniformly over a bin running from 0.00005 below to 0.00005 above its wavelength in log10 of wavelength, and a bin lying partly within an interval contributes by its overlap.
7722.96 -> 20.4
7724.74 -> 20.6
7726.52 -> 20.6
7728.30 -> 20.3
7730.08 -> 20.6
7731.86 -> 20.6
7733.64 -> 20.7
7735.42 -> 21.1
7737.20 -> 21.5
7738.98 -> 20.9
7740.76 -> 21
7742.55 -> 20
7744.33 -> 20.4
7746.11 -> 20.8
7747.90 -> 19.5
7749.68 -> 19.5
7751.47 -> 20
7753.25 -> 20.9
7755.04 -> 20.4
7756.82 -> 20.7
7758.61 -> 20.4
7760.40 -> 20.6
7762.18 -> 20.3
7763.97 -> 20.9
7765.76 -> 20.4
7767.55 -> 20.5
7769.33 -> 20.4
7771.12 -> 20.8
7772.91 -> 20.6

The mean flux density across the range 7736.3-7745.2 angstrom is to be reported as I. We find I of 20.8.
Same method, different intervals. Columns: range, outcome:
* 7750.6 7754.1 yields 20.5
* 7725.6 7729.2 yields 20.4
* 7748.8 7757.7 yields 20.3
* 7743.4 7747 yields 20.6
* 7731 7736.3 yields 20.8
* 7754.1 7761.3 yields 20.5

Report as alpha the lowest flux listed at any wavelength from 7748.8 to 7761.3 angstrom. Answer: 19.5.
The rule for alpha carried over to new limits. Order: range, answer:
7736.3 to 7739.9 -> 20.9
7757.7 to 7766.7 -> 20.3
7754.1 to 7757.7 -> 20.4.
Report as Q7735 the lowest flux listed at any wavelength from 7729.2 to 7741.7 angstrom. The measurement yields 20.6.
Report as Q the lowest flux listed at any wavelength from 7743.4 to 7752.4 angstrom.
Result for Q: 19.5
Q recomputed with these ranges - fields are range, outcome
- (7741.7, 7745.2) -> 20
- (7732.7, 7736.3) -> 20.7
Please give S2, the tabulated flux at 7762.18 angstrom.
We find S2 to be 20.3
